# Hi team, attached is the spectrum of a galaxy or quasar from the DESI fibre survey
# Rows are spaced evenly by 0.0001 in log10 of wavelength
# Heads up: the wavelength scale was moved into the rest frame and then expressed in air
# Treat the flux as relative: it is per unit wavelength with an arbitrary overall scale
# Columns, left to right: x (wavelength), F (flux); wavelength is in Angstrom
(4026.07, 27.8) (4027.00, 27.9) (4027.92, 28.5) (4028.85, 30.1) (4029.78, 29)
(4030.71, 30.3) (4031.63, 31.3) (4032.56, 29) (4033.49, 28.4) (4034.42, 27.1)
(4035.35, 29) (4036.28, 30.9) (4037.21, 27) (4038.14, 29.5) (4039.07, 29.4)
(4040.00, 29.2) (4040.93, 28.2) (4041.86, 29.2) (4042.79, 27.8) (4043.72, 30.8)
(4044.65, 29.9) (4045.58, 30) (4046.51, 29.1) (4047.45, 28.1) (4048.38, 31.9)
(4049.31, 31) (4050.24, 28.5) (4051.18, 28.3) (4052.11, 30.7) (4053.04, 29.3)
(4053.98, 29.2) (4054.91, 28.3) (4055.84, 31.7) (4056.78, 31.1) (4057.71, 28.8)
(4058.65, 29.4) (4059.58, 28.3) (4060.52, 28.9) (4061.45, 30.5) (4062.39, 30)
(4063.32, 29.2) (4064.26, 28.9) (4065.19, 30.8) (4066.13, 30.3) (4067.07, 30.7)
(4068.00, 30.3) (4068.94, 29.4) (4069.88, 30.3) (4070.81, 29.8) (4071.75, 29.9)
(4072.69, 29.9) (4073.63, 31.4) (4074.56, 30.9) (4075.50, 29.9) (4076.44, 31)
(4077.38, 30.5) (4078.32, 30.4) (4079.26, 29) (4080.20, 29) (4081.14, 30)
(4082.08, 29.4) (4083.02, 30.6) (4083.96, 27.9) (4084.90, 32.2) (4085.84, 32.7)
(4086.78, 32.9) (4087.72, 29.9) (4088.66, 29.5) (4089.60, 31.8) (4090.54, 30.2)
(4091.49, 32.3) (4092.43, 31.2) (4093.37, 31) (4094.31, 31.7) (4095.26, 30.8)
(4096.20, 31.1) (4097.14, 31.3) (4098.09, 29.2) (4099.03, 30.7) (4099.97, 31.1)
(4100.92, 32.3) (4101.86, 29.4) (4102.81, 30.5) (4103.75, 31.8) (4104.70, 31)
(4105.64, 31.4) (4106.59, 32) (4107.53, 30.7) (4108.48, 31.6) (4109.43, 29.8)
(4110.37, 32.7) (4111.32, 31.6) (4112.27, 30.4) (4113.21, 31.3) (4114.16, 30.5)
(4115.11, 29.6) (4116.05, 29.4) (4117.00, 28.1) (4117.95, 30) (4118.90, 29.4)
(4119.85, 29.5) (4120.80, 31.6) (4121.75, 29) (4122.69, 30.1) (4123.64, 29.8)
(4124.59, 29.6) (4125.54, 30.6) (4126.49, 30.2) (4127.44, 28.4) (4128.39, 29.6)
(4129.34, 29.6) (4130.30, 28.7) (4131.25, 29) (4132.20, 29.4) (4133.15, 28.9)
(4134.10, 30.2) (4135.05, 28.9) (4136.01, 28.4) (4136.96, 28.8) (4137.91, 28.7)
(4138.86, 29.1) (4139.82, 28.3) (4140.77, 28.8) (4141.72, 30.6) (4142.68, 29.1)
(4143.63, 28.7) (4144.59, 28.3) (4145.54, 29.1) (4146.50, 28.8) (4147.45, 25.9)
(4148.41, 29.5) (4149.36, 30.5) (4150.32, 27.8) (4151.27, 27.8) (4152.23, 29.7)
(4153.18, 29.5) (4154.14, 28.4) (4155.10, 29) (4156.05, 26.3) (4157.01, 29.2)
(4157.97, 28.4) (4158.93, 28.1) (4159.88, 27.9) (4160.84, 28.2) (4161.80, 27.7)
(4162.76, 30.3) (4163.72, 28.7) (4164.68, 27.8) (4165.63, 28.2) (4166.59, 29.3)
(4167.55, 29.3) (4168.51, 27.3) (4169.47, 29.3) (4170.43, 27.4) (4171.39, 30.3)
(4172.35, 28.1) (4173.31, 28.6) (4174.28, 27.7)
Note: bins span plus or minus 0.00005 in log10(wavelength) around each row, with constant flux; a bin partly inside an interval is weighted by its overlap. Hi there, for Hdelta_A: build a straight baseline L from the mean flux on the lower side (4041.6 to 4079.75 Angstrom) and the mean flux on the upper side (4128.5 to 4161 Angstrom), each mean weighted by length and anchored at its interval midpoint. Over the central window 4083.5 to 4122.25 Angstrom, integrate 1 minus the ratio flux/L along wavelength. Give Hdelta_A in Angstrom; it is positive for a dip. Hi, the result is -1.9 Angstrom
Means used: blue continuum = 29.8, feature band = 30.8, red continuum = 28.8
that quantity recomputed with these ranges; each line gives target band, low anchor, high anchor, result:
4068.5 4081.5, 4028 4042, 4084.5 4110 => 0.1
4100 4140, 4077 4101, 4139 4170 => -0.4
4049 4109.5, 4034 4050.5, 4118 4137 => -2.0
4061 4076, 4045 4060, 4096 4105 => -0.1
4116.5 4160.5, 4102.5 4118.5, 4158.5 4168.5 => 0.8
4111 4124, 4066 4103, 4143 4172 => -0.2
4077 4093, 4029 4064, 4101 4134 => -0.4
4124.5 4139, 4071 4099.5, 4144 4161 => -0.1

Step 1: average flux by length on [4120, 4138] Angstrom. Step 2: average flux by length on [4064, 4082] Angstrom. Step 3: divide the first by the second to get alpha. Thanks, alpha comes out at 1.0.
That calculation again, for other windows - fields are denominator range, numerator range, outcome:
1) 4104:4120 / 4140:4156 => 0.94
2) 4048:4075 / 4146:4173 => 0.95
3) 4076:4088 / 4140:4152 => 0.94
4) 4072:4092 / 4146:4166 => 0.93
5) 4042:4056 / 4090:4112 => 1.05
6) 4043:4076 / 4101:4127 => 1.02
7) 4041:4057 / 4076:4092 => 1.03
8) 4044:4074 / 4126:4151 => 0.97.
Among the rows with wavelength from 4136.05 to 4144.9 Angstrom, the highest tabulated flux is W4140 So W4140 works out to 30.6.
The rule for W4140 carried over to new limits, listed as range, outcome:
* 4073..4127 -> 32.9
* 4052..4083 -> 31.7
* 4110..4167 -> 32.7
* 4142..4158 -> 30.5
